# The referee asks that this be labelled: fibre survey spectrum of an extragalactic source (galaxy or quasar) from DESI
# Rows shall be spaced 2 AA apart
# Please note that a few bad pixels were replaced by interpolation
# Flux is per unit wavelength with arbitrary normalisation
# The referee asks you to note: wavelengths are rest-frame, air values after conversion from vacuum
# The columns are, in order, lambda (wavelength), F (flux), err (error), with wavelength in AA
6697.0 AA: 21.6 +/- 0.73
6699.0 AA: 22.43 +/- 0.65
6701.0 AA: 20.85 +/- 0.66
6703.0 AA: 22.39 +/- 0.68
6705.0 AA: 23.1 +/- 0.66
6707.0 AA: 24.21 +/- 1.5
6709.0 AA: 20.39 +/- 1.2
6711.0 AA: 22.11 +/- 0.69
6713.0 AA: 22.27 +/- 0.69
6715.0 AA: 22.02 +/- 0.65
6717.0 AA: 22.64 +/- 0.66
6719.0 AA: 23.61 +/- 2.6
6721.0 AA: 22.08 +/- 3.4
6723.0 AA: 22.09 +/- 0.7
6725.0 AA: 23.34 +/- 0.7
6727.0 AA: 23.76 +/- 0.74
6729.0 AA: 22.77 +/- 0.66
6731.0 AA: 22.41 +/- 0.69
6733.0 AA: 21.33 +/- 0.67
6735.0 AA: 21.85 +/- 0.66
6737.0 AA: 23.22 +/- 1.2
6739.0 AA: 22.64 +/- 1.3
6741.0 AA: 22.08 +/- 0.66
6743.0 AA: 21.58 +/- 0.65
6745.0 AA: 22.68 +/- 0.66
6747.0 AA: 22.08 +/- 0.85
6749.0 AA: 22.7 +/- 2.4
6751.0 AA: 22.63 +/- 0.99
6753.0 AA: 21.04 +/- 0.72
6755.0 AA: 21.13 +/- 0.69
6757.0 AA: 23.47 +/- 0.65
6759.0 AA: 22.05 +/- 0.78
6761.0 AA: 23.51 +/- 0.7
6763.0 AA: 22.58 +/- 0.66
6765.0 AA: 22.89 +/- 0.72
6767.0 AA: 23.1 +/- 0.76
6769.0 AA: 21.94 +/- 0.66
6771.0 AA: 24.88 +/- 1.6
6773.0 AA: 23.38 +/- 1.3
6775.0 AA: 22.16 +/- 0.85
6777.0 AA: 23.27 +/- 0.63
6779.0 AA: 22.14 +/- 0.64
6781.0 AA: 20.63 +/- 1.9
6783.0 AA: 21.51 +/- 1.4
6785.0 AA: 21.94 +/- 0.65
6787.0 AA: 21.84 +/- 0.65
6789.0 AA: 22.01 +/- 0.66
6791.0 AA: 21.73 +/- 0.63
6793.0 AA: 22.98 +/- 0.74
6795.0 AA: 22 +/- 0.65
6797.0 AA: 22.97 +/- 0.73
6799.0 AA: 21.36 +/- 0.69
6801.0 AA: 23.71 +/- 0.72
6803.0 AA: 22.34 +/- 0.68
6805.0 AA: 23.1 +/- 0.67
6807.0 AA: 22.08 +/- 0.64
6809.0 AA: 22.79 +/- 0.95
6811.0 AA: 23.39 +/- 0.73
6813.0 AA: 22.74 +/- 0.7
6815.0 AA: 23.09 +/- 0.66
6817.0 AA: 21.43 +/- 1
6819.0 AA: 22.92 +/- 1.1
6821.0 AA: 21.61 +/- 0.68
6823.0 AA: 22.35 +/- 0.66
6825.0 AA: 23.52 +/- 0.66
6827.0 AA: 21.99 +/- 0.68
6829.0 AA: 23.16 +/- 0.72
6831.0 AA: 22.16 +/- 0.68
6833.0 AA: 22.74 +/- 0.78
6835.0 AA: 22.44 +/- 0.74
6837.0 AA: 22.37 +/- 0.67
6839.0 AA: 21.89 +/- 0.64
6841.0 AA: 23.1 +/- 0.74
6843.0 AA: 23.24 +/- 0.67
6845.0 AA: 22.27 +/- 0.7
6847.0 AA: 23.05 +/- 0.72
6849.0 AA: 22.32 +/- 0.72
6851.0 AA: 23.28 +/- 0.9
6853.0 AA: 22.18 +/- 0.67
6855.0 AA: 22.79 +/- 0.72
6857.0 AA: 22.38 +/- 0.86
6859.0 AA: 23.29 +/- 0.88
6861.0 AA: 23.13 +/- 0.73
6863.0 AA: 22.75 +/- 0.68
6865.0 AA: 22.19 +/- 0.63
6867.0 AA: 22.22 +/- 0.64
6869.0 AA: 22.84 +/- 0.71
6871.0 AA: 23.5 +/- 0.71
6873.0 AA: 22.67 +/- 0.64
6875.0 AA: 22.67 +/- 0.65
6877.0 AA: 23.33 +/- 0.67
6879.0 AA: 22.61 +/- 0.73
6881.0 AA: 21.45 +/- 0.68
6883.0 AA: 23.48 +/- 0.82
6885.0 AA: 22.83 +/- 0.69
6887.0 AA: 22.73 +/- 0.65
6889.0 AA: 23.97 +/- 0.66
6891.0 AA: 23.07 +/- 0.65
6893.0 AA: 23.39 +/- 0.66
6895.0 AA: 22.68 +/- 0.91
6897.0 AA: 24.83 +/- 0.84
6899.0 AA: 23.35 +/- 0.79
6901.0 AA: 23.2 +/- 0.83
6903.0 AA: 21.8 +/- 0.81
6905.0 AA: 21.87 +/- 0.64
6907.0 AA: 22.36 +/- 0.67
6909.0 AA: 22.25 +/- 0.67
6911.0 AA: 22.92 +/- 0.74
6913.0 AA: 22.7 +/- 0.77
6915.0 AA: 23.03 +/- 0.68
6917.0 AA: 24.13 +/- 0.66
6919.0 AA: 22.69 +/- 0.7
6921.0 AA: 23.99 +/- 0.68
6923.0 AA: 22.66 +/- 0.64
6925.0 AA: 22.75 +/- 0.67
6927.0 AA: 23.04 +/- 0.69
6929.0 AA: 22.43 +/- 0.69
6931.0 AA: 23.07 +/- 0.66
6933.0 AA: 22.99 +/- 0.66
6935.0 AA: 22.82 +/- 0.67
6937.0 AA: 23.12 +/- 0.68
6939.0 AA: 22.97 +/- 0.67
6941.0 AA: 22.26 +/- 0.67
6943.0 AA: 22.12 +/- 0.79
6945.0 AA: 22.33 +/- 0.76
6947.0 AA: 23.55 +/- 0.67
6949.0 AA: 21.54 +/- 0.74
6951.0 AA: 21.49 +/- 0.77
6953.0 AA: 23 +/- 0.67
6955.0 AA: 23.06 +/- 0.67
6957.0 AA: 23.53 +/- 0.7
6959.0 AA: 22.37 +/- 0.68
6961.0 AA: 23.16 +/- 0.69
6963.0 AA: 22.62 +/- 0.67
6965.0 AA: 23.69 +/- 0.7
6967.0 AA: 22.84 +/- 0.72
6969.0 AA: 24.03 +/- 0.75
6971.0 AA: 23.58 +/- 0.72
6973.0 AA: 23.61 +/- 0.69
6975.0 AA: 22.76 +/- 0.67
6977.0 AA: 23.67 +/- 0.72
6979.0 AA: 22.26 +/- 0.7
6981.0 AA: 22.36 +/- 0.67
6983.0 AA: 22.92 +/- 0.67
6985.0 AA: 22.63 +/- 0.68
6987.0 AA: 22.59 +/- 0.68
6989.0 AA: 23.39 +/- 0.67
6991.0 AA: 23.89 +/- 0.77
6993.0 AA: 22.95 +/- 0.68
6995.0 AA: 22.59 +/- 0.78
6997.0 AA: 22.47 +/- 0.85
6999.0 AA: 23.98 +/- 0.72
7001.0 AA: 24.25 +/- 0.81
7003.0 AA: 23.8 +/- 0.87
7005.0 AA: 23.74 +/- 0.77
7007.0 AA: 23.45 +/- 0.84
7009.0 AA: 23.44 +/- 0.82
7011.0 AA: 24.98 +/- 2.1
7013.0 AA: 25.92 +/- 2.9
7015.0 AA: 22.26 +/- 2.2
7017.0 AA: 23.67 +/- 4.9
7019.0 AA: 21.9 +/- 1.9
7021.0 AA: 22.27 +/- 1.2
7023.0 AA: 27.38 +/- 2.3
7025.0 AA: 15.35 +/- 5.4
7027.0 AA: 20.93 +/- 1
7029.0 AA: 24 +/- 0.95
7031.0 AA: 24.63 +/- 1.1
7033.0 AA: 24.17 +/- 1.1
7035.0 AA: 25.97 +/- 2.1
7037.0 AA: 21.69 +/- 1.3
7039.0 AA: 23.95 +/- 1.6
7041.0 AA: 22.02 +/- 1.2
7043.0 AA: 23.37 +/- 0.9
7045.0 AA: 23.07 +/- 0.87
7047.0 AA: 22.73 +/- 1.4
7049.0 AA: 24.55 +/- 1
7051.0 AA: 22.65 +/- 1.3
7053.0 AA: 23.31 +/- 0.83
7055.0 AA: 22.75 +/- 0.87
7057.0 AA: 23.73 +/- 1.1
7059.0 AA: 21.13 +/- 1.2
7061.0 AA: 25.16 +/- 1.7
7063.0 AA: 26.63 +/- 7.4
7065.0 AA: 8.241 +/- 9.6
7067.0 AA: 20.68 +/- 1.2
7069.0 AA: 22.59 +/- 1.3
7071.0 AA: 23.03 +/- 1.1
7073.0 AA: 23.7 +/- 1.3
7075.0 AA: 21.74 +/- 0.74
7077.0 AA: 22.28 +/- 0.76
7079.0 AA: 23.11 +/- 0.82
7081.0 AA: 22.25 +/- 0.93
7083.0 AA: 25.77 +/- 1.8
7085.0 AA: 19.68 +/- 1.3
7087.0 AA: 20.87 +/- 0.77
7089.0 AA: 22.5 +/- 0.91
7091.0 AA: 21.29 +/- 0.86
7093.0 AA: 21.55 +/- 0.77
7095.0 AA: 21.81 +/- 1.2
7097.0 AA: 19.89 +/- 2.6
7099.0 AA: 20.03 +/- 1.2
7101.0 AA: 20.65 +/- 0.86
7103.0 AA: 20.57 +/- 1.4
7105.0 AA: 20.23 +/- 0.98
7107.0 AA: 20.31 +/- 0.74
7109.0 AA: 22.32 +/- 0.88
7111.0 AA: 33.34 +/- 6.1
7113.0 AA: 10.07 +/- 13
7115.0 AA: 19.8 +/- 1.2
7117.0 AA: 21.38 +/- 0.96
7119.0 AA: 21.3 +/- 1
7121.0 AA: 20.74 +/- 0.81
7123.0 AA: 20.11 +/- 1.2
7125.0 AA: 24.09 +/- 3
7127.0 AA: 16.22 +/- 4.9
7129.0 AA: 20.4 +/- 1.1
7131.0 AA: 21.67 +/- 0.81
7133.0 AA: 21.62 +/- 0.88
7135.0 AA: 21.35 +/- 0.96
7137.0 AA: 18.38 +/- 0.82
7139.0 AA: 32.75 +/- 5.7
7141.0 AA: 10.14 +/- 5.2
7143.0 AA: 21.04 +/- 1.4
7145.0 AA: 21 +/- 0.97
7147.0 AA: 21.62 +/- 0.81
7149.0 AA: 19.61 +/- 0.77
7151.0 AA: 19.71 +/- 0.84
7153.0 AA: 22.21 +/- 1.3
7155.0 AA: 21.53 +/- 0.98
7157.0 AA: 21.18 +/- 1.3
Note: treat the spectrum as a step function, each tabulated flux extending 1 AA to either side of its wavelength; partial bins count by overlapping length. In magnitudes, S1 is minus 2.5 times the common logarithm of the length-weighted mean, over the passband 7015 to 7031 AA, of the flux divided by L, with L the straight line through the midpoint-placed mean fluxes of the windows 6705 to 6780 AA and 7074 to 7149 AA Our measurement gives -0.043 mag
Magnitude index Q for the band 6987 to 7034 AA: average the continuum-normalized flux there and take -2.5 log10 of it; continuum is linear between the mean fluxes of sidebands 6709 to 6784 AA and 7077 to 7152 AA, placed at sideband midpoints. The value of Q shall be -0.09 mag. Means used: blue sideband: 22.4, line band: 23.3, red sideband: 21.1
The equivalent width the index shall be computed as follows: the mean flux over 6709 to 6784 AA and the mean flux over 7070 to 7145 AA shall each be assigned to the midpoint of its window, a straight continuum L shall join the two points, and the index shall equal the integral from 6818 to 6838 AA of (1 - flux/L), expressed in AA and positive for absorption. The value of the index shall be -0.3 AA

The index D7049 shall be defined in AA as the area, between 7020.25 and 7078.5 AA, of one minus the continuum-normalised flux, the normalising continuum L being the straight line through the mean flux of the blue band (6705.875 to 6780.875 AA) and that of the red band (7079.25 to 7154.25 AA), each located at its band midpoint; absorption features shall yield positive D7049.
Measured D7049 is -3.3 AA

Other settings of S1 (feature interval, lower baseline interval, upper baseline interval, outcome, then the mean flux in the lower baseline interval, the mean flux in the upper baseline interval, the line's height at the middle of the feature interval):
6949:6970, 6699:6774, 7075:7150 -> -0.06 mag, 22.5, 21.1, 21.7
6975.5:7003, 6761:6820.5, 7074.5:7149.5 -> -0.07 mag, 22.5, 21.2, 21.7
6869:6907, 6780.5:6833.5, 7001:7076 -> -0.02 mag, 22.4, 22.8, 22.5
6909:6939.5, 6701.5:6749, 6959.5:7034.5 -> 0.00 mag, 22.5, 23.2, 23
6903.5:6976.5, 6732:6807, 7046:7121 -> -0.04 mag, 22.4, 21.7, 22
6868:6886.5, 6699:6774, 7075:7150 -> -0.04 mag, 22.5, 21.1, 22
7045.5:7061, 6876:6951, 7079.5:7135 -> -0.07 mag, 22.9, 21.2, 21.6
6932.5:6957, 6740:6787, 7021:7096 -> -0.01 mag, 22.4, 22.4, 22.4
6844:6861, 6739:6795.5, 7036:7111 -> -0.02 mag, 22.4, 22.1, 22.3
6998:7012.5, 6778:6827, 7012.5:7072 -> -0.07 mag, 22.3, 22.6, 22.6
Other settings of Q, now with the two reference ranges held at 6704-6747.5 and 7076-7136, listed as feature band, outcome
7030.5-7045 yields -0.10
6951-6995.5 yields -0.07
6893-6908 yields -0.05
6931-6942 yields -0.05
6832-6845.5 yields -0.02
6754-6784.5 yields -0.01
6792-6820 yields -0.02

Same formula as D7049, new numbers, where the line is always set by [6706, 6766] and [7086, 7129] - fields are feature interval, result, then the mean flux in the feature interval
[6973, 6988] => -0.96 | 22.8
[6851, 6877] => -1.02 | 22.8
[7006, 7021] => -1.61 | 23.6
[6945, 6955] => -0.42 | 22.5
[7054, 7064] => -1.32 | 23.9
